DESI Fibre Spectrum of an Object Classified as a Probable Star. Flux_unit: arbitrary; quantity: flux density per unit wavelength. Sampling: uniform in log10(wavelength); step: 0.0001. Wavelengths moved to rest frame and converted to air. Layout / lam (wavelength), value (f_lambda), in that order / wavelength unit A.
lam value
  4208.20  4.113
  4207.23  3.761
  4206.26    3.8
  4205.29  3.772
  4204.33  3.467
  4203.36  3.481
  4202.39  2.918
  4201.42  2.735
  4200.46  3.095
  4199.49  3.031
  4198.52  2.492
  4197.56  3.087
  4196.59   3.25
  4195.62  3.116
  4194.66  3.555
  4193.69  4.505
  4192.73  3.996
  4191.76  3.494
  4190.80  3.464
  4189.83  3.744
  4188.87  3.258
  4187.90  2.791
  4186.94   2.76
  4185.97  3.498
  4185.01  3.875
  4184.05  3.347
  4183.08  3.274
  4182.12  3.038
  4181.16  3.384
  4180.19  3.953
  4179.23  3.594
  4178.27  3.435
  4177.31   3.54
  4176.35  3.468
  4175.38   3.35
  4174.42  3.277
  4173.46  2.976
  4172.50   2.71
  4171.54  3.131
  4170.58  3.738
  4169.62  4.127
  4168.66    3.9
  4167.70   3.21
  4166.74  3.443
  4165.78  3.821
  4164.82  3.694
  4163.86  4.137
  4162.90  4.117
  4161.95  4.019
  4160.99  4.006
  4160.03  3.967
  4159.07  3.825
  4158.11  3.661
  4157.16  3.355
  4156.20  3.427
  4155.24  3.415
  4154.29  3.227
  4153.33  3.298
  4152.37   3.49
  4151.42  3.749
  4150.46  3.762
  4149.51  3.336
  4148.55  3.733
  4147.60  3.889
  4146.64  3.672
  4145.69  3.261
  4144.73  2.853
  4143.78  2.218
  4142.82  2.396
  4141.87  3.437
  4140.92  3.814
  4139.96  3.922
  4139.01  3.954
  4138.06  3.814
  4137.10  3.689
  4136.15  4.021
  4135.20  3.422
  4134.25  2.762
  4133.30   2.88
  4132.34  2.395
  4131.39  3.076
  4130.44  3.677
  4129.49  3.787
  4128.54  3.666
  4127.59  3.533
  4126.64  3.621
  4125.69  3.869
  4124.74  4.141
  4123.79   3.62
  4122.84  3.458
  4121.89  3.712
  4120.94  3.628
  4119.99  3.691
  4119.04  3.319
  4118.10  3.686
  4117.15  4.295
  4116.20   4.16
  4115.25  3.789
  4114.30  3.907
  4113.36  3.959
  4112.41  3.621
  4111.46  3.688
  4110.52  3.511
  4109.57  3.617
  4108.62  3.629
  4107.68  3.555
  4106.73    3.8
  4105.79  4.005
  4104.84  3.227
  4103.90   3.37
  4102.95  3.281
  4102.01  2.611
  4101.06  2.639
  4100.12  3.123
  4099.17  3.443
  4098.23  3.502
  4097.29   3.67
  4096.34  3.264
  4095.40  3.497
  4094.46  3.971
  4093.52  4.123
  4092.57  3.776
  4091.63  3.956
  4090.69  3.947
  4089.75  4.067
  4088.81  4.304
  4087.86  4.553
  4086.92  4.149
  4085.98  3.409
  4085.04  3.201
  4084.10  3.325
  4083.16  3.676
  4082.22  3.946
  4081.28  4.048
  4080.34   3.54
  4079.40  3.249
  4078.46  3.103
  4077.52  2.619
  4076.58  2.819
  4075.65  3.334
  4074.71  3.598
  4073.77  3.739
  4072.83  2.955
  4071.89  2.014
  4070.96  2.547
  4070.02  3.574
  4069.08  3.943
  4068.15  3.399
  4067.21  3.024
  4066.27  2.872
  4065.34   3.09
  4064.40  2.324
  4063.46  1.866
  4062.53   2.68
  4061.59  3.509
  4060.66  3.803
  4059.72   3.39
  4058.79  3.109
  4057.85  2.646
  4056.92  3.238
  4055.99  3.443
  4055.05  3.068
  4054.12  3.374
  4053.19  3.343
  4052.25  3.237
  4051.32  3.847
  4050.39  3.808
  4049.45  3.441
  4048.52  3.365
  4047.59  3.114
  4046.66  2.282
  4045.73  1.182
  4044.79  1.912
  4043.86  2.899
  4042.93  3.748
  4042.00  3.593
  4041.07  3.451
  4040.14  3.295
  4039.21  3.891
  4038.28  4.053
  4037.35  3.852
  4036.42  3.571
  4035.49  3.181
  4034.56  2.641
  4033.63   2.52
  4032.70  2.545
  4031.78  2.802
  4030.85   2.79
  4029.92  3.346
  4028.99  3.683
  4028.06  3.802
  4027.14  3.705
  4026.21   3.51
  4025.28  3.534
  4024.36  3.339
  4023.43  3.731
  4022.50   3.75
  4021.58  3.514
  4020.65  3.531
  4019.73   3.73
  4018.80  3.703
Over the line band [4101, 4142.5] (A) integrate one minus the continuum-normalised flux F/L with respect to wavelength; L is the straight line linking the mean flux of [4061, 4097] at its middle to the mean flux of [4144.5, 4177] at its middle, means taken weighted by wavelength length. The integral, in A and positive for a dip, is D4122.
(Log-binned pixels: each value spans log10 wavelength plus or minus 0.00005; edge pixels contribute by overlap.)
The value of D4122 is -1.1 A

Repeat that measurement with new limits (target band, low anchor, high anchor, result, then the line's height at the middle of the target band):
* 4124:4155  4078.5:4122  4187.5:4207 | 0.8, 3.54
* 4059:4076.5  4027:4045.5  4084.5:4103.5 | 1.8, 3.44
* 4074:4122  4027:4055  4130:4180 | -3.8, 3.34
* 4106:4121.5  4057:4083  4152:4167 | -1.5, 3.41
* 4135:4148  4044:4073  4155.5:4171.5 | 0.5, 3.6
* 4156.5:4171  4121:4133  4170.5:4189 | -1.8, 3.38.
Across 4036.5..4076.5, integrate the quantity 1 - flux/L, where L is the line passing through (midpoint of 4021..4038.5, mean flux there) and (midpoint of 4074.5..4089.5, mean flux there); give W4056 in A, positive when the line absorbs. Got 3.4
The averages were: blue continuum 3.35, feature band 3.16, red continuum 3.56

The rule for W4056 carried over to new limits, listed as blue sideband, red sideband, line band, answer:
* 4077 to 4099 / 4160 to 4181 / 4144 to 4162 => 0.4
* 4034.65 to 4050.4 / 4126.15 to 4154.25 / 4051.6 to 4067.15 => 0.7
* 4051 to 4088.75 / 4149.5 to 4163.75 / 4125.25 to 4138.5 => 0.4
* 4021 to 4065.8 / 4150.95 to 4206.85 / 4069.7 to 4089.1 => -0.8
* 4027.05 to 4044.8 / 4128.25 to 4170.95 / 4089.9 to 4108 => -0.5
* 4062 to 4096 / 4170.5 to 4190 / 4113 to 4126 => -1.7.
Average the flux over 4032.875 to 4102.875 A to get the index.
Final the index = 3.3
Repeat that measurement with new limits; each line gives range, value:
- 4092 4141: 3.58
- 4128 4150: 3.38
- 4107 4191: 3.53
